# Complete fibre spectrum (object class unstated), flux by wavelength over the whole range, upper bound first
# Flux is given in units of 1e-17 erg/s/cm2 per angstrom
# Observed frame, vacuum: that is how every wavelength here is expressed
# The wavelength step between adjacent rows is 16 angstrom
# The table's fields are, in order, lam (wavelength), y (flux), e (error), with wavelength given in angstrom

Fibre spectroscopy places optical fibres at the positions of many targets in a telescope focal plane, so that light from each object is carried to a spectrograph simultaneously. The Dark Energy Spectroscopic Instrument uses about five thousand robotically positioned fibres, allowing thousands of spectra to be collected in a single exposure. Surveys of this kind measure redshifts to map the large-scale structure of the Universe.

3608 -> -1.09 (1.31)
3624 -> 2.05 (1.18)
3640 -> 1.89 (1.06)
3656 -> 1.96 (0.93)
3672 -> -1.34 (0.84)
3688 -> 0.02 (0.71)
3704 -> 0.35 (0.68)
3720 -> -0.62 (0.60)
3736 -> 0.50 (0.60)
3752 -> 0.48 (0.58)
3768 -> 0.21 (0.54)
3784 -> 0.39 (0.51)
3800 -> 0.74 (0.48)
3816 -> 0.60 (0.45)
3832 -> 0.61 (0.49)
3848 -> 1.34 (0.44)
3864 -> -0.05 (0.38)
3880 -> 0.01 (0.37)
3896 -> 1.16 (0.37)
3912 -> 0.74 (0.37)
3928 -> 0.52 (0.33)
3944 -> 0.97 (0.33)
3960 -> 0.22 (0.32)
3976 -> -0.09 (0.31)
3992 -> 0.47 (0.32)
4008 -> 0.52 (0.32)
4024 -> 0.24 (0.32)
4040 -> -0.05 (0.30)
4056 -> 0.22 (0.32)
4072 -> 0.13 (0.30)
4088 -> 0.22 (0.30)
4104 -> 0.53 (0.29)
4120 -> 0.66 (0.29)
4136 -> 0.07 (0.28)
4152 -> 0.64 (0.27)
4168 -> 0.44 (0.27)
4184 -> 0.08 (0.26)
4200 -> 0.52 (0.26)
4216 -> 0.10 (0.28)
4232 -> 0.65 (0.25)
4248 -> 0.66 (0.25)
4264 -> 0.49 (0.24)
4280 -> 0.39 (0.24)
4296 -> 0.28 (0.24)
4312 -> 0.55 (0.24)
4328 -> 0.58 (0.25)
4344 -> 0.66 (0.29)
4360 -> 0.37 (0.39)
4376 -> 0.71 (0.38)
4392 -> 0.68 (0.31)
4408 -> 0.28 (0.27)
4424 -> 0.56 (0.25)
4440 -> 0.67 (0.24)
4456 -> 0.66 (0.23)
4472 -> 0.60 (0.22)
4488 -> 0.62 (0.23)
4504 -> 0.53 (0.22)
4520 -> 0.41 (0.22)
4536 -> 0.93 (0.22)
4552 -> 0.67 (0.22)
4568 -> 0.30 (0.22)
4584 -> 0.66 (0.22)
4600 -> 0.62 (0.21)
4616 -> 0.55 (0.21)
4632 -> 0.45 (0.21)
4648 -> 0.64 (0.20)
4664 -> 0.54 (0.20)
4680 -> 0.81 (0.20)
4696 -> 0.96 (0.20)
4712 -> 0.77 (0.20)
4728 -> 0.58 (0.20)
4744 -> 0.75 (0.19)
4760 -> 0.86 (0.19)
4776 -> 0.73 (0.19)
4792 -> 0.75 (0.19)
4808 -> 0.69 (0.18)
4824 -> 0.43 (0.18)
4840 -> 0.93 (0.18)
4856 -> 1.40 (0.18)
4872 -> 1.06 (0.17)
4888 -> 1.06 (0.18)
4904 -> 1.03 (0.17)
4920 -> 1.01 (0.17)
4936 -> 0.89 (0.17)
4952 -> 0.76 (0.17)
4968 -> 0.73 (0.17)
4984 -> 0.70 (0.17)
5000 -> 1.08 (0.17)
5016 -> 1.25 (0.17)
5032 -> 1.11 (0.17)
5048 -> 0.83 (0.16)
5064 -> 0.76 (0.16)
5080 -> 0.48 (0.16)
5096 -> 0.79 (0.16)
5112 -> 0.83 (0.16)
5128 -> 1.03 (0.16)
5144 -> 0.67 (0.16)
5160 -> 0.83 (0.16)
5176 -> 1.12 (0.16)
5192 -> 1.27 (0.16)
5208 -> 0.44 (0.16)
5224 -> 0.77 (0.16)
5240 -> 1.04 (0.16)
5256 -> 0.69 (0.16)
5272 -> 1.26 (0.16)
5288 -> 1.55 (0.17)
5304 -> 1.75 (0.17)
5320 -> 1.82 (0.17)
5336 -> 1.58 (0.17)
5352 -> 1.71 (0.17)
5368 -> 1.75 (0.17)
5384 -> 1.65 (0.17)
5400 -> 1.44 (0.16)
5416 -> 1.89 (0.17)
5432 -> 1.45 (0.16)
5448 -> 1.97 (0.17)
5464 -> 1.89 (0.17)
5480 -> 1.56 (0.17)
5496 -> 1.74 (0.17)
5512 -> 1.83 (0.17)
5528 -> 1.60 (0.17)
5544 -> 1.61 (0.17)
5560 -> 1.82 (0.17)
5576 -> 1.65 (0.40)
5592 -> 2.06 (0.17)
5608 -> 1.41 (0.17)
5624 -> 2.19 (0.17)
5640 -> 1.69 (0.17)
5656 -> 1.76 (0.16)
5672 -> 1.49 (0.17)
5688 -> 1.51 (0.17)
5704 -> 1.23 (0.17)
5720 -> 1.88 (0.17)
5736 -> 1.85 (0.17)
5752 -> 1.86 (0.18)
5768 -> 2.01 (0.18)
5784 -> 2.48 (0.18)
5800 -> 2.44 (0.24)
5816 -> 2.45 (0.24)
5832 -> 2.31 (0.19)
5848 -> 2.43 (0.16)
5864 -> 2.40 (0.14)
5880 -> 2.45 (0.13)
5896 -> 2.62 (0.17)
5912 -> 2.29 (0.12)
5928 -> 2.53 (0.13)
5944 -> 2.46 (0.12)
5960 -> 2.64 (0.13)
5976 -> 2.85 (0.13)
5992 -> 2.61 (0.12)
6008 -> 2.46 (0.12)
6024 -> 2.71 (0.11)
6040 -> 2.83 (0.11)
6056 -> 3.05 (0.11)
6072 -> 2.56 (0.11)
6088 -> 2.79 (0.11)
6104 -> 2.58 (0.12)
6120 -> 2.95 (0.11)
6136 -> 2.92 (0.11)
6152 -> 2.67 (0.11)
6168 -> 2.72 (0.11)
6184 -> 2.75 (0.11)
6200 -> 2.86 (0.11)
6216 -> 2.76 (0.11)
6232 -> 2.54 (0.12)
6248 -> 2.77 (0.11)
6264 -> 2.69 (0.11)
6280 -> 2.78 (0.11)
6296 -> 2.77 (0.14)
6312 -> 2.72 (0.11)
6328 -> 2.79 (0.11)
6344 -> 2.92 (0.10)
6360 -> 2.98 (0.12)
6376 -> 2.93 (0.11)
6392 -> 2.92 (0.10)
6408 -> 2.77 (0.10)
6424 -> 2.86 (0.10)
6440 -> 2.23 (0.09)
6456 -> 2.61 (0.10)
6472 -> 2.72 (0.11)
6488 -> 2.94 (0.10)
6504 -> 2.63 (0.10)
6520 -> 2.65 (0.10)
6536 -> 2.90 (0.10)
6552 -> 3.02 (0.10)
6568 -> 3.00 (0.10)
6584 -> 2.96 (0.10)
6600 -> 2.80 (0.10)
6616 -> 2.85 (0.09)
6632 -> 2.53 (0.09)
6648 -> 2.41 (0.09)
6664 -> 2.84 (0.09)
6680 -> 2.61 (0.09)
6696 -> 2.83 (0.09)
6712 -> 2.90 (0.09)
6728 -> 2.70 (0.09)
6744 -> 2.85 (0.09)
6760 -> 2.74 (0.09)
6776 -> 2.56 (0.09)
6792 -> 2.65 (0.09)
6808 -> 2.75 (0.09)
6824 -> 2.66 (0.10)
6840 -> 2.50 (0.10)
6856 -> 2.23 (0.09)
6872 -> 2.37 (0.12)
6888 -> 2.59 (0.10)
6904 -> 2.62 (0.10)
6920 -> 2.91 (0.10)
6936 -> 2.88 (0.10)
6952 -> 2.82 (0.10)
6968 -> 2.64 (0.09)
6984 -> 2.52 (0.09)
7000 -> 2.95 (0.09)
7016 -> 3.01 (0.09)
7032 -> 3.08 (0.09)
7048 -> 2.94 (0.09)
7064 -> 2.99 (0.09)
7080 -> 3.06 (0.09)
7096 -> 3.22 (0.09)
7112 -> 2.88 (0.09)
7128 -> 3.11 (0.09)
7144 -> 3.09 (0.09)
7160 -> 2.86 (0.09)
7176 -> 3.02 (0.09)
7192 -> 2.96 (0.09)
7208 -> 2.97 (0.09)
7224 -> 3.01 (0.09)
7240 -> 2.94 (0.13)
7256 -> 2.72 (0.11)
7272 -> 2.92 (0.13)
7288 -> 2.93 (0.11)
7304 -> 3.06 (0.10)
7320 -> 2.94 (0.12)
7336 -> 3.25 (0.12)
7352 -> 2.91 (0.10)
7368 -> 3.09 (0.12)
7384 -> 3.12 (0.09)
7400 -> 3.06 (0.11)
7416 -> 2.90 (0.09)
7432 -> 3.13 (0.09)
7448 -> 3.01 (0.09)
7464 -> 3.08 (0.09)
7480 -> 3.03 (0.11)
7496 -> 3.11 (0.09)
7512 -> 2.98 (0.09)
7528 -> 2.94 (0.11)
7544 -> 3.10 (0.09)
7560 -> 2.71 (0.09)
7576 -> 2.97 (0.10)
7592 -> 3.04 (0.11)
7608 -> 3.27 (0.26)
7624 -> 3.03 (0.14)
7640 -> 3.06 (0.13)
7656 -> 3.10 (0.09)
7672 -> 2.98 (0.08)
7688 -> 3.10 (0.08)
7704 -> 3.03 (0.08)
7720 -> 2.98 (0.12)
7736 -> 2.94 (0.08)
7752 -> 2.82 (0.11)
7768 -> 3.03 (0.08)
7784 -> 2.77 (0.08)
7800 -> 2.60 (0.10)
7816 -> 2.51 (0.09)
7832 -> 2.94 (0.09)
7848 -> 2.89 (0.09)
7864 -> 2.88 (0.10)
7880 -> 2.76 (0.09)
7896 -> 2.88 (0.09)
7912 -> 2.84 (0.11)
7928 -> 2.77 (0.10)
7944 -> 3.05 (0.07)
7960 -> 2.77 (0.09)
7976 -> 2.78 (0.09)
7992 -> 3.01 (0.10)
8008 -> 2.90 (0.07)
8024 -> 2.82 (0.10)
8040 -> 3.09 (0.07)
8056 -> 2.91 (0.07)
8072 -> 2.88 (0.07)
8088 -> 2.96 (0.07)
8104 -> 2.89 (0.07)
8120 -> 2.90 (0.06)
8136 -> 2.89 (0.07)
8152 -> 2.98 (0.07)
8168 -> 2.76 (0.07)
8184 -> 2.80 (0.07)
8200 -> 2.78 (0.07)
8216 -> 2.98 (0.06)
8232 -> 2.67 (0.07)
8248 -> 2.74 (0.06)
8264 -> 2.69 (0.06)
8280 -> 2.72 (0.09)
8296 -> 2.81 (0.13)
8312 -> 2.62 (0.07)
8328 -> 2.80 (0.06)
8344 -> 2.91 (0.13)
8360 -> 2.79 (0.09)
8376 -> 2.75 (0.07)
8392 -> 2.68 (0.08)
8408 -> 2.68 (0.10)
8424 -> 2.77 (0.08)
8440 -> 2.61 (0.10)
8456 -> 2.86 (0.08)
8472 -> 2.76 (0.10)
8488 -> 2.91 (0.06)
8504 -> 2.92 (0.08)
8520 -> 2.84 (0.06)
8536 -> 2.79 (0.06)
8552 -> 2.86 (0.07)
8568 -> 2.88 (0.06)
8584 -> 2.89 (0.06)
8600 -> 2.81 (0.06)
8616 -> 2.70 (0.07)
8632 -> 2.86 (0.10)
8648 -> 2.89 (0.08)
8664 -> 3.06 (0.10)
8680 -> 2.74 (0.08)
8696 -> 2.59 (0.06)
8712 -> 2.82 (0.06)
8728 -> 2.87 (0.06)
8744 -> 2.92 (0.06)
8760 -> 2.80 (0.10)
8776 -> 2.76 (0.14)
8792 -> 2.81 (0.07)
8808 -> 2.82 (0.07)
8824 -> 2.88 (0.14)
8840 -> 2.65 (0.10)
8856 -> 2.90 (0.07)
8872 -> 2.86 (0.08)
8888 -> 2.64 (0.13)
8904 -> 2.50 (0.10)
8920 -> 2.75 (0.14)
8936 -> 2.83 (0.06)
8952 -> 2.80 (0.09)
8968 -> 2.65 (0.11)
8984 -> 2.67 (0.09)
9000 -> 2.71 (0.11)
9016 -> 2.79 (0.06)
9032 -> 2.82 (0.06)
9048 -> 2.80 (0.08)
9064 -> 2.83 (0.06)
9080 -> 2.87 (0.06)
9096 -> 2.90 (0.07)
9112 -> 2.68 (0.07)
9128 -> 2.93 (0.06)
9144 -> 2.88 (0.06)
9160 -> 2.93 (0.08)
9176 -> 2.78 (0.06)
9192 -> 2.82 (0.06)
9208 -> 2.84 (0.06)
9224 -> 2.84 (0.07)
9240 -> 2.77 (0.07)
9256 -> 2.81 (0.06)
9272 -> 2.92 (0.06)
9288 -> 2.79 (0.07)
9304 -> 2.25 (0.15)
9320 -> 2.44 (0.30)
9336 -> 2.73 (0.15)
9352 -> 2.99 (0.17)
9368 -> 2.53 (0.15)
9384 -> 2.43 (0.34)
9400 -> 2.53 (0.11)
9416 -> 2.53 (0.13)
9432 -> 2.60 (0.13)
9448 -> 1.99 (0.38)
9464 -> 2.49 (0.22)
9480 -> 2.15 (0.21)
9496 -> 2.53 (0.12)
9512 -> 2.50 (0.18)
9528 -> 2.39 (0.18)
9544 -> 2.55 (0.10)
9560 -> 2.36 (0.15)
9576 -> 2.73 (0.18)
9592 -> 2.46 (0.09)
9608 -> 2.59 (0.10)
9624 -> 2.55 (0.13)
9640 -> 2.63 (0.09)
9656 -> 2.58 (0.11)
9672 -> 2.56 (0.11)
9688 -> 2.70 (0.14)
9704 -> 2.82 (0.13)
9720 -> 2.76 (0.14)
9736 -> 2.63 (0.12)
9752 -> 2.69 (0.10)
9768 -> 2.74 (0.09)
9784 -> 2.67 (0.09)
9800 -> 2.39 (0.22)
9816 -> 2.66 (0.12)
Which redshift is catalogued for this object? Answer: 0.32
